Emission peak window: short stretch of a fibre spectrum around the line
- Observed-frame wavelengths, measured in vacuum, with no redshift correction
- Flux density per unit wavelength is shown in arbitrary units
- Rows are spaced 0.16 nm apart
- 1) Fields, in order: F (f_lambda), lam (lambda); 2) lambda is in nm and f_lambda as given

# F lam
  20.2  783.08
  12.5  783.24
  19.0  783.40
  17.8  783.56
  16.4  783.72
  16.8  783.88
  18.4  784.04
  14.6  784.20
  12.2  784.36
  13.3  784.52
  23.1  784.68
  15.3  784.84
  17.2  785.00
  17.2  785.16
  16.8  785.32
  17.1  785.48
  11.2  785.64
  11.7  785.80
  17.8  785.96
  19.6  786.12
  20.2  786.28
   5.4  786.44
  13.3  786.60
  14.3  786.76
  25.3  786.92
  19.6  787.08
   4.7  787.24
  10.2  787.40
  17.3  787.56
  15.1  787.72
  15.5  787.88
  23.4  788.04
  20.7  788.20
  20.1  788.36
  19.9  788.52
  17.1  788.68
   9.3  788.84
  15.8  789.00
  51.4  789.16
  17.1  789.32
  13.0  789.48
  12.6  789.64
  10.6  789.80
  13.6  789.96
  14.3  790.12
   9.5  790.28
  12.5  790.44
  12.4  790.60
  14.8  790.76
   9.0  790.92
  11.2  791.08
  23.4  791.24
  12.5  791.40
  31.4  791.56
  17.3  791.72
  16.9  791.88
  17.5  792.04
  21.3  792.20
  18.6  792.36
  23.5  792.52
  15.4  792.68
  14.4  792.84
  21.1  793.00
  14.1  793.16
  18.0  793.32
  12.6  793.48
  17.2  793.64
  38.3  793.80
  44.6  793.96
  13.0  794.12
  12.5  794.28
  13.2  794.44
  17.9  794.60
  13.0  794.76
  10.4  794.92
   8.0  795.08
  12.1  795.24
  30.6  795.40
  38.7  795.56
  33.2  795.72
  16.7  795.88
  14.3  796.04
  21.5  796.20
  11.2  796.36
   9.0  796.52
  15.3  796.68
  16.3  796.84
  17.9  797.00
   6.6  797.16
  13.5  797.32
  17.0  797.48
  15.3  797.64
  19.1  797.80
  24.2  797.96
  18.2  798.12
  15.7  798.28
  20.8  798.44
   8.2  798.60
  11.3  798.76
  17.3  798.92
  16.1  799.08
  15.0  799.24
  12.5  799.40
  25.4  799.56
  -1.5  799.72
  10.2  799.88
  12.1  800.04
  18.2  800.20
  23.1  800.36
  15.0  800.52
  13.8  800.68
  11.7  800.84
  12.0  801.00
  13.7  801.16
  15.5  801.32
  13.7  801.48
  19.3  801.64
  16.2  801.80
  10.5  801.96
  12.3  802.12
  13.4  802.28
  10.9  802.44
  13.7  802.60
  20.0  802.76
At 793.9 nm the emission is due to [S II]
